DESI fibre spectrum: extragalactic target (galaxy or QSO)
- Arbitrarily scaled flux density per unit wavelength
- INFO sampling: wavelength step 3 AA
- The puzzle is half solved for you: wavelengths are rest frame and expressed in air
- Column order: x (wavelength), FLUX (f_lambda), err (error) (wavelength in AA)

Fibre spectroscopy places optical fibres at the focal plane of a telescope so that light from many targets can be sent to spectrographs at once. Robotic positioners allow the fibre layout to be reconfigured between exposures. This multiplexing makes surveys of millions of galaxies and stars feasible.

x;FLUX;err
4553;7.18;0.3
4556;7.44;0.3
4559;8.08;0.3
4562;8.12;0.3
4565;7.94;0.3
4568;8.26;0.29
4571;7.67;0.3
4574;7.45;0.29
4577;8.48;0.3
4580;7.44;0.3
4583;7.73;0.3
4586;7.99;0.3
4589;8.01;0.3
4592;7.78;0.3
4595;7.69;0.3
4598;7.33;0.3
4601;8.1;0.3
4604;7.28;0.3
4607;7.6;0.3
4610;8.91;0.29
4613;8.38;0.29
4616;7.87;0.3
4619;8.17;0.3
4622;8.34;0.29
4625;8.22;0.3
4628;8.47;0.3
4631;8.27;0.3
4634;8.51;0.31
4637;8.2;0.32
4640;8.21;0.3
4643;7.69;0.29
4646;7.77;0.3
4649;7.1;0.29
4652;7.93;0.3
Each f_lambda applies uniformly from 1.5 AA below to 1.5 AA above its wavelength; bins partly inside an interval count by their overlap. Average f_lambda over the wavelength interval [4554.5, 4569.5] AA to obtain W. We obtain 7.97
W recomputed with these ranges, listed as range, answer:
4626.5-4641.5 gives 8.33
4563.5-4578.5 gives 7.96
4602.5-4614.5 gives 8.04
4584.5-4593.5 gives 7.93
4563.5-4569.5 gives 8.1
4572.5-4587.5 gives 7.82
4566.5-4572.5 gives 7.96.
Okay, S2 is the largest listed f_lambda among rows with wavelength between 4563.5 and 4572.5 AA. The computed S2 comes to 8.26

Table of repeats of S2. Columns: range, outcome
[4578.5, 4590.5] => 8.01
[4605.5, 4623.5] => 8.91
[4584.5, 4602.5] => 8.1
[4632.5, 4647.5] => 8.51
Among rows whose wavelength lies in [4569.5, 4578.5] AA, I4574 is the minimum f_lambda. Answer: 7.45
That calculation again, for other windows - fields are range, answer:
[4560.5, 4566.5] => 7.94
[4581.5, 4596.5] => 7.69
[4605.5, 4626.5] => 7.6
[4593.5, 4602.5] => 7.33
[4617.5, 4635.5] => 8.17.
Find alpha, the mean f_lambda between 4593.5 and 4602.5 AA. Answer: 7.71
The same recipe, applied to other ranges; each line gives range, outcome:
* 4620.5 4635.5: 8.36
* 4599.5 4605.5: 7.69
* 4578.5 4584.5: 7.59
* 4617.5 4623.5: 8.26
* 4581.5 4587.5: 7.86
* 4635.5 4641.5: 8.21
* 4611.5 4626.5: 8.2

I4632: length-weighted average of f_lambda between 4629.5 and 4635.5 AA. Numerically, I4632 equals 8.39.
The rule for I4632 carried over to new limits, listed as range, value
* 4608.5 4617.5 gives 8.39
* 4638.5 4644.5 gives 7.95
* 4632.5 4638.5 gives 8.35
